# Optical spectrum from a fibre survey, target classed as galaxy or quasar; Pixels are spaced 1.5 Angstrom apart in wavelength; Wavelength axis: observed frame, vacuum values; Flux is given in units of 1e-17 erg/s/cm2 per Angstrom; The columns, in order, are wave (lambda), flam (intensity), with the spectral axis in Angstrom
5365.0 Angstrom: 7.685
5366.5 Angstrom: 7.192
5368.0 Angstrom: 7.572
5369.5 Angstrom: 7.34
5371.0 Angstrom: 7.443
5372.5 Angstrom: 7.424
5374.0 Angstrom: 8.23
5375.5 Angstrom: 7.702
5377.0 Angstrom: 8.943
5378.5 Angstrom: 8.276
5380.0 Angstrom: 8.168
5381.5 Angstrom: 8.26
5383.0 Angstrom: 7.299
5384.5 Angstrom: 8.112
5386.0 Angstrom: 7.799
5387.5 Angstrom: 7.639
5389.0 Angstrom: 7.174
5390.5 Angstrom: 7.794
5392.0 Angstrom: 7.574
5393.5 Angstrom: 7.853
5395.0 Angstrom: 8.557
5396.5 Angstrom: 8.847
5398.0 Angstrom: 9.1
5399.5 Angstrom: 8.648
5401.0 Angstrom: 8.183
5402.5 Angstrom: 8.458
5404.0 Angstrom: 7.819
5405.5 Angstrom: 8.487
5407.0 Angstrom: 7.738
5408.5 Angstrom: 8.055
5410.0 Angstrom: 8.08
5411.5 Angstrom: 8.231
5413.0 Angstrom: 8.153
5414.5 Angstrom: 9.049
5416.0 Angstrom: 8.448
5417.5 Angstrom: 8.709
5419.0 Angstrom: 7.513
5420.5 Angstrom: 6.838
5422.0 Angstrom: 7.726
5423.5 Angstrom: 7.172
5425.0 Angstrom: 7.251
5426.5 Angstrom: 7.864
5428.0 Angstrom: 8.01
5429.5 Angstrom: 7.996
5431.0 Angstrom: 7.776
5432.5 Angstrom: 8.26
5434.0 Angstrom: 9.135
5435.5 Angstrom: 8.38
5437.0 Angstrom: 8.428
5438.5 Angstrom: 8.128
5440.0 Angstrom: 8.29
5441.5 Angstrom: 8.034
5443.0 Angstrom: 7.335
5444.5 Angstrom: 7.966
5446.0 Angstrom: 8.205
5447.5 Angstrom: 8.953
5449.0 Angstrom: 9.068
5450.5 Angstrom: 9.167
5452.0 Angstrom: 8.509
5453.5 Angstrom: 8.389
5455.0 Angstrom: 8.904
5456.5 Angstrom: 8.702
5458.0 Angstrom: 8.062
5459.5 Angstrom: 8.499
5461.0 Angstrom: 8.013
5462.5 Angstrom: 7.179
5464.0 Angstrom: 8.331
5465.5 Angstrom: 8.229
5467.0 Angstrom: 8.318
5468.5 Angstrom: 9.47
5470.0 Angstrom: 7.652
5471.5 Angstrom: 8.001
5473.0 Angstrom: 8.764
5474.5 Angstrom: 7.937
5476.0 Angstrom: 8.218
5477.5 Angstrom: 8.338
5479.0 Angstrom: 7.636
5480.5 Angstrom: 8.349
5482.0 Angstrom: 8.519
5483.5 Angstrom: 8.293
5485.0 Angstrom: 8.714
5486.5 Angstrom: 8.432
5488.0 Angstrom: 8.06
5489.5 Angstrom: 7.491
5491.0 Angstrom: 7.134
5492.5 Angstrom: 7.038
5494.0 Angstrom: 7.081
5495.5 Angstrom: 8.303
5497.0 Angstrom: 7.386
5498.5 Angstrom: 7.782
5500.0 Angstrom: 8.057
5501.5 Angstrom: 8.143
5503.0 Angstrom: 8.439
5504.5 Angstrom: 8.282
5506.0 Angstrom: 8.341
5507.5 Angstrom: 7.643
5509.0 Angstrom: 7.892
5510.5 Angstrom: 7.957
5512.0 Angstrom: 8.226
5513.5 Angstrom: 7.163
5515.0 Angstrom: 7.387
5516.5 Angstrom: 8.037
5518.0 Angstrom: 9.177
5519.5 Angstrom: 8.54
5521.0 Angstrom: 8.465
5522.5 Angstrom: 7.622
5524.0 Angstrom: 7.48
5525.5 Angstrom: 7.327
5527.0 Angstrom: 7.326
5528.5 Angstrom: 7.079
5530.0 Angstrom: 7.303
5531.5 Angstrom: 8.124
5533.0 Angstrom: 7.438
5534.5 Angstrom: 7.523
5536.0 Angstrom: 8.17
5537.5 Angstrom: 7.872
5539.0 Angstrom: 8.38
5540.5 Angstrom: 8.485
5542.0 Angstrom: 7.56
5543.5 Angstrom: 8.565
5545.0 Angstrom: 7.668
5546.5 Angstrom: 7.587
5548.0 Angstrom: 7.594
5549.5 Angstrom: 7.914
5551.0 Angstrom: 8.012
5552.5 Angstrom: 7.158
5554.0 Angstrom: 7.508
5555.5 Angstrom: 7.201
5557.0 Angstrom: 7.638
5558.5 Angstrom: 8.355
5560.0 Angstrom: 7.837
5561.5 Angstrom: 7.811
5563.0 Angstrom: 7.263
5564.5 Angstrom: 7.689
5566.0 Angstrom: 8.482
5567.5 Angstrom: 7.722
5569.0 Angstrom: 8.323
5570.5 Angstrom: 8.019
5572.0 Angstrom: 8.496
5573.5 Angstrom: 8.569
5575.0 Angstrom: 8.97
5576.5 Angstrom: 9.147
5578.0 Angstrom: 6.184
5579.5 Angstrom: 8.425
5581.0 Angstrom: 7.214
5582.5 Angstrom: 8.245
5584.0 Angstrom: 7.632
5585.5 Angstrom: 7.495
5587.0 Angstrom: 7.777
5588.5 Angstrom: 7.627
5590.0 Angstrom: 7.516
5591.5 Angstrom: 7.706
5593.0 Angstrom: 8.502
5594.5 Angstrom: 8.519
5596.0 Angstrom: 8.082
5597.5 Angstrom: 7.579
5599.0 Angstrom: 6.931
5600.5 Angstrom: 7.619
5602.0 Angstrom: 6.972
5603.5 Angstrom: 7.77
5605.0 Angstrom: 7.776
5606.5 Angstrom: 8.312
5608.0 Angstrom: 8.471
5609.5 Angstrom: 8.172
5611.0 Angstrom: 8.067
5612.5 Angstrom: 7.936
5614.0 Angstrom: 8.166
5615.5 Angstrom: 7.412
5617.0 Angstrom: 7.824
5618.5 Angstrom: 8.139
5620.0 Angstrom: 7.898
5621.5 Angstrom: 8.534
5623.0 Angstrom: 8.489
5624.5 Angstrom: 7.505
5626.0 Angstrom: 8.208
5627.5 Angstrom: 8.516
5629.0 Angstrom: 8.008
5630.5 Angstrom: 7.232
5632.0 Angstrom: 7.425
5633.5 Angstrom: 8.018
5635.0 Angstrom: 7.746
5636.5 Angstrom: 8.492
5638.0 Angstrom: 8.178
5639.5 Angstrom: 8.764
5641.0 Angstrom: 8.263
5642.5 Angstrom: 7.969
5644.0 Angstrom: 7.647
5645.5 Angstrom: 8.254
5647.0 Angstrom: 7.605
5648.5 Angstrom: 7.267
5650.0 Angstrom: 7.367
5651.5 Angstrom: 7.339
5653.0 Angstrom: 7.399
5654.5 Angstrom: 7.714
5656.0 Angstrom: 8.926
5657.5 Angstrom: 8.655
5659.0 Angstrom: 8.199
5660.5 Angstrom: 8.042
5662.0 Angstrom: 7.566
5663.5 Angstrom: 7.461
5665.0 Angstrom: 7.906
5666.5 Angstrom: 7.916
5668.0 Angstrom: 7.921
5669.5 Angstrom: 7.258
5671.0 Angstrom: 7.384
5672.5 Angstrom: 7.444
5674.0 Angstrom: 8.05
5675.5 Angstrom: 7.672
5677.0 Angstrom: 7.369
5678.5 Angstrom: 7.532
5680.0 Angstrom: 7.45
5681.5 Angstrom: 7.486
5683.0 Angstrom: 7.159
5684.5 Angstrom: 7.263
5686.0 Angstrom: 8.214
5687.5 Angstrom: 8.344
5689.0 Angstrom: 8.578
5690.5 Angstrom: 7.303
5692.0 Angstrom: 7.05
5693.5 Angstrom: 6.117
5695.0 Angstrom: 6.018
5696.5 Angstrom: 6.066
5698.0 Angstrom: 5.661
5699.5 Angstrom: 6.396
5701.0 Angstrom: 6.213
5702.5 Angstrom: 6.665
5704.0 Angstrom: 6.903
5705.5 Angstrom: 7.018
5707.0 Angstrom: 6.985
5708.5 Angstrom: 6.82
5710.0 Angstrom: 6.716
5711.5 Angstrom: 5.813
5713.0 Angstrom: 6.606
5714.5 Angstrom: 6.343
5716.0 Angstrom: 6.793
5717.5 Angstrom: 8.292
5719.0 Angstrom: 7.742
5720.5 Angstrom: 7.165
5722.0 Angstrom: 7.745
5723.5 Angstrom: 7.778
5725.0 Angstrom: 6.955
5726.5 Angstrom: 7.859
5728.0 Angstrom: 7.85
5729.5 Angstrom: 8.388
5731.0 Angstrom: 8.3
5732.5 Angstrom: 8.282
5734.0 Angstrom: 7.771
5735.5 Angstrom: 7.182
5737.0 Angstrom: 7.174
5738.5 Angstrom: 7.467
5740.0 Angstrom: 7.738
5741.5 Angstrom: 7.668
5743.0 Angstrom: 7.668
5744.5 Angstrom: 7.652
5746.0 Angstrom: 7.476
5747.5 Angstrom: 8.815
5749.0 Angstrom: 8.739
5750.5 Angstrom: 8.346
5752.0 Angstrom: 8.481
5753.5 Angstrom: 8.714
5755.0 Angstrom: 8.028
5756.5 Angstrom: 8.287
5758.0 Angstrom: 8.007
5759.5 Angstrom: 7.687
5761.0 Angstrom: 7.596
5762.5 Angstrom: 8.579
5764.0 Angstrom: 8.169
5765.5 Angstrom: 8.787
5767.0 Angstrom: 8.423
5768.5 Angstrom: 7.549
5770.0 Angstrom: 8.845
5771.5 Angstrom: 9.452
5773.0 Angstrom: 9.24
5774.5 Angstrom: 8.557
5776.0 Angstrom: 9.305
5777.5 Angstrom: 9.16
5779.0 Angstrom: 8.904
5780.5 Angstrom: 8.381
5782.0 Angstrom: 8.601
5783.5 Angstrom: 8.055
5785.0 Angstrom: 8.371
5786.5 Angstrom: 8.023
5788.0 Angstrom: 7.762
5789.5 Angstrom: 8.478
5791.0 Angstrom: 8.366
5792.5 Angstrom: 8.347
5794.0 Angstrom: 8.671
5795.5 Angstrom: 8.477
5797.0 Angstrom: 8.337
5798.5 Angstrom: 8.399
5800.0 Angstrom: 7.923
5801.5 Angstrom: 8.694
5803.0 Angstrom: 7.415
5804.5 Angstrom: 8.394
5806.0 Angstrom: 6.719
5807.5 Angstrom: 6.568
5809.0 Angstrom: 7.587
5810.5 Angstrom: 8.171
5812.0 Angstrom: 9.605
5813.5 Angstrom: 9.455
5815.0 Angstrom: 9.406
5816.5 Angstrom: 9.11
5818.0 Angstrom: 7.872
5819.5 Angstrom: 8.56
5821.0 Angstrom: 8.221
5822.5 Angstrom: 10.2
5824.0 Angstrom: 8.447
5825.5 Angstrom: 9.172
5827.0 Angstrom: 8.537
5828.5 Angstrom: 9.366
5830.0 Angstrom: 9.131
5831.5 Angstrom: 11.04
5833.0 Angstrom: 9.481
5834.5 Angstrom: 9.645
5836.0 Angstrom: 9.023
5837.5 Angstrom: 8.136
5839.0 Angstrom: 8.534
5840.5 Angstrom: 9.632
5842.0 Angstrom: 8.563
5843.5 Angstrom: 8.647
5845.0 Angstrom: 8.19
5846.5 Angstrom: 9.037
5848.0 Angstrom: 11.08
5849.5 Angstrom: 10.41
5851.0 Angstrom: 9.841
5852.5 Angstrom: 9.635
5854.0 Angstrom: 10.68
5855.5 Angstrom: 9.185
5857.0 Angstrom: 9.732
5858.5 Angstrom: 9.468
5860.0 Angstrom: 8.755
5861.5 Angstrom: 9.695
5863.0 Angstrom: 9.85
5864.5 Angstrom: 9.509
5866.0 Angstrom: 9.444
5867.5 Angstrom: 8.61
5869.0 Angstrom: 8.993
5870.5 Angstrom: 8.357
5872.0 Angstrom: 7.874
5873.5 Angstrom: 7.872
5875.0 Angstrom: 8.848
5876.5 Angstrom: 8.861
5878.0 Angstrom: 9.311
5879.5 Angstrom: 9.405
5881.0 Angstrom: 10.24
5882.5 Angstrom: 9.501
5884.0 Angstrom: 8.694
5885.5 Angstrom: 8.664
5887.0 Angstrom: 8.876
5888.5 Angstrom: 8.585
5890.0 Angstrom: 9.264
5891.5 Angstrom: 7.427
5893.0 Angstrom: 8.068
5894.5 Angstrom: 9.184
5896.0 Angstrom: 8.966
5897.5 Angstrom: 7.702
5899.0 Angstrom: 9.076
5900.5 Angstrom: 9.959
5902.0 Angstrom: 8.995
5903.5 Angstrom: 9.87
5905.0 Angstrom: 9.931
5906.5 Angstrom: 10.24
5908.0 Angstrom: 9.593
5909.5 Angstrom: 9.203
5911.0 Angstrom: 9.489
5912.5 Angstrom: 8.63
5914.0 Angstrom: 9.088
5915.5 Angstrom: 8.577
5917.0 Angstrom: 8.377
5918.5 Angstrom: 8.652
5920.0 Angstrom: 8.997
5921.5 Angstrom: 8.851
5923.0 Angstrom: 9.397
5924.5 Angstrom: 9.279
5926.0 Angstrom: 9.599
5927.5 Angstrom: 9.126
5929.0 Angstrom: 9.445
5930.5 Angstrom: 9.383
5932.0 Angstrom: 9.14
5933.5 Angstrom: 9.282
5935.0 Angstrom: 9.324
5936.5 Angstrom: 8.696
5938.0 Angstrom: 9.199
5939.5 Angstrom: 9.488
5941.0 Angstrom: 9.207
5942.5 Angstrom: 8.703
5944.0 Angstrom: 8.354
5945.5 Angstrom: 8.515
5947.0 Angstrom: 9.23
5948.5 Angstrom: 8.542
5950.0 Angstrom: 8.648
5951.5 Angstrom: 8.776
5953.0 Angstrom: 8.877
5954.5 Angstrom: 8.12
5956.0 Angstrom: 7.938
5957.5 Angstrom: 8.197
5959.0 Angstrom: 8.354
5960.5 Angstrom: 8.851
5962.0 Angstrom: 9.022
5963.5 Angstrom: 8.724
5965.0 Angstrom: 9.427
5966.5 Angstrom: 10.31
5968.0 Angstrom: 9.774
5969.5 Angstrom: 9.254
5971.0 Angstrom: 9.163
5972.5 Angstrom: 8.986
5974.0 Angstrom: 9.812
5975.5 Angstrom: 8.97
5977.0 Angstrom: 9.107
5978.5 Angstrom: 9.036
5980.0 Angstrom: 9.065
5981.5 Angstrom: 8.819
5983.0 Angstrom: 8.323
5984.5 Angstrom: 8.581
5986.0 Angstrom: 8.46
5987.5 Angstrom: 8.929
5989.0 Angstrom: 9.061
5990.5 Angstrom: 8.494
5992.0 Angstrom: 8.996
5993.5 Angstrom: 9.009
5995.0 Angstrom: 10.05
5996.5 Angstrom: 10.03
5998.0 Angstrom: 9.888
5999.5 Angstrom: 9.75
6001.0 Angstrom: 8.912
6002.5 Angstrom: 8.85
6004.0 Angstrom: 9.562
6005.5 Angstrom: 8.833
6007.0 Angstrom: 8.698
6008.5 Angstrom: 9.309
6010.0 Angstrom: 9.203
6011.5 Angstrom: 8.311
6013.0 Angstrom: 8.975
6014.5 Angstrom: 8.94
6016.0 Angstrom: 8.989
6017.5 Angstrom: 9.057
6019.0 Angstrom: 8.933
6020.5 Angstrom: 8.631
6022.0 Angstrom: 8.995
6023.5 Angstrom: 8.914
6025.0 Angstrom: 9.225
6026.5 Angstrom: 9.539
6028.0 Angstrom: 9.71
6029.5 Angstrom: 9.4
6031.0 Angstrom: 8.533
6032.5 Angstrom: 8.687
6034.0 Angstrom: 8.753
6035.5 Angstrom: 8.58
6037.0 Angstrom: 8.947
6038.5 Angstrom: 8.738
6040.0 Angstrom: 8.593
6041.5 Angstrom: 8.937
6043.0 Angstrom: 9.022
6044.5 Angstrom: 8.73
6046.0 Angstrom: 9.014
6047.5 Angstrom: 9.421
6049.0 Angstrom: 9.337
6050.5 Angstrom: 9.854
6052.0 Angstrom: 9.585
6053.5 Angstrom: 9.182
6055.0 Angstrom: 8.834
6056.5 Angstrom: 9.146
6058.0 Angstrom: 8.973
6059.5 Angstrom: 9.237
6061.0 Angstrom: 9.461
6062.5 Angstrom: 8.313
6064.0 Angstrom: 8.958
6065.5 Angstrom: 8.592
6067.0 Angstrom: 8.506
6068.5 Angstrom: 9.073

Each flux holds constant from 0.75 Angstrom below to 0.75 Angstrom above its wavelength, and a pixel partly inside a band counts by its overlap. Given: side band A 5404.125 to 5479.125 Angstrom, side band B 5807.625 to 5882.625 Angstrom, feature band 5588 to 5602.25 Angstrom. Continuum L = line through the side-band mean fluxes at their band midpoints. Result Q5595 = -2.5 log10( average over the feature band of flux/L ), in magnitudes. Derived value 0.11 mag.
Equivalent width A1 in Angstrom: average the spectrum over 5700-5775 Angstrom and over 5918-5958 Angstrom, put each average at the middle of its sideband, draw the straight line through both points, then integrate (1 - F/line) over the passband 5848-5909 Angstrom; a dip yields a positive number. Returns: -4.5 Angstrom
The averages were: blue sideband 7.74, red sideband 8.93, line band 9.2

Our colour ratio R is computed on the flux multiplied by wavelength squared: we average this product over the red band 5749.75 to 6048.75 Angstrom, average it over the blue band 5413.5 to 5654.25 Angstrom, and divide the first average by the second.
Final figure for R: 1.27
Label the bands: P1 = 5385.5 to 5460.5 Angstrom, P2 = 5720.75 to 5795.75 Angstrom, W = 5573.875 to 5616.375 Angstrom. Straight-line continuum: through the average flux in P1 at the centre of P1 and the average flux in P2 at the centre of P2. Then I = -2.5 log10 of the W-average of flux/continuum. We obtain 0.043 mag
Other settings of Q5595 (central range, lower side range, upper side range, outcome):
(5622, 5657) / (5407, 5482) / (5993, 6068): 0.07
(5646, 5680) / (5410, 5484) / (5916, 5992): 0.11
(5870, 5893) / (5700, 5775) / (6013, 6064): -0.05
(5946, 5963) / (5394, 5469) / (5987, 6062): 0.05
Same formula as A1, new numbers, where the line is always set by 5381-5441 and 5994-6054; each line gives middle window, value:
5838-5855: -1.2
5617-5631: 0.6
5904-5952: -0.8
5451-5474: -0.5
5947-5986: 0.5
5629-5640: 0.6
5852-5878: -0.9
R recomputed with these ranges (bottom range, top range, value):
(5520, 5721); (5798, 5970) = 1.28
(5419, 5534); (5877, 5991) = 1.32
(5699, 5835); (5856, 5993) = 1.17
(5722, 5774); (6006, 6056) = 1.23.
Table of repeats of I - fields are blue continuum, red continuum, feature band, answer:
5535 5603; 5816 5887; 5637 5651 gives 0.039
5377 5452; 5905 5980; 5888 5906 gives 0.003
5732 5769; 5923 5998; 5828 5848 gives -0.092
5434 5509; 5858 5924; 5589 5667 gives 0.076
